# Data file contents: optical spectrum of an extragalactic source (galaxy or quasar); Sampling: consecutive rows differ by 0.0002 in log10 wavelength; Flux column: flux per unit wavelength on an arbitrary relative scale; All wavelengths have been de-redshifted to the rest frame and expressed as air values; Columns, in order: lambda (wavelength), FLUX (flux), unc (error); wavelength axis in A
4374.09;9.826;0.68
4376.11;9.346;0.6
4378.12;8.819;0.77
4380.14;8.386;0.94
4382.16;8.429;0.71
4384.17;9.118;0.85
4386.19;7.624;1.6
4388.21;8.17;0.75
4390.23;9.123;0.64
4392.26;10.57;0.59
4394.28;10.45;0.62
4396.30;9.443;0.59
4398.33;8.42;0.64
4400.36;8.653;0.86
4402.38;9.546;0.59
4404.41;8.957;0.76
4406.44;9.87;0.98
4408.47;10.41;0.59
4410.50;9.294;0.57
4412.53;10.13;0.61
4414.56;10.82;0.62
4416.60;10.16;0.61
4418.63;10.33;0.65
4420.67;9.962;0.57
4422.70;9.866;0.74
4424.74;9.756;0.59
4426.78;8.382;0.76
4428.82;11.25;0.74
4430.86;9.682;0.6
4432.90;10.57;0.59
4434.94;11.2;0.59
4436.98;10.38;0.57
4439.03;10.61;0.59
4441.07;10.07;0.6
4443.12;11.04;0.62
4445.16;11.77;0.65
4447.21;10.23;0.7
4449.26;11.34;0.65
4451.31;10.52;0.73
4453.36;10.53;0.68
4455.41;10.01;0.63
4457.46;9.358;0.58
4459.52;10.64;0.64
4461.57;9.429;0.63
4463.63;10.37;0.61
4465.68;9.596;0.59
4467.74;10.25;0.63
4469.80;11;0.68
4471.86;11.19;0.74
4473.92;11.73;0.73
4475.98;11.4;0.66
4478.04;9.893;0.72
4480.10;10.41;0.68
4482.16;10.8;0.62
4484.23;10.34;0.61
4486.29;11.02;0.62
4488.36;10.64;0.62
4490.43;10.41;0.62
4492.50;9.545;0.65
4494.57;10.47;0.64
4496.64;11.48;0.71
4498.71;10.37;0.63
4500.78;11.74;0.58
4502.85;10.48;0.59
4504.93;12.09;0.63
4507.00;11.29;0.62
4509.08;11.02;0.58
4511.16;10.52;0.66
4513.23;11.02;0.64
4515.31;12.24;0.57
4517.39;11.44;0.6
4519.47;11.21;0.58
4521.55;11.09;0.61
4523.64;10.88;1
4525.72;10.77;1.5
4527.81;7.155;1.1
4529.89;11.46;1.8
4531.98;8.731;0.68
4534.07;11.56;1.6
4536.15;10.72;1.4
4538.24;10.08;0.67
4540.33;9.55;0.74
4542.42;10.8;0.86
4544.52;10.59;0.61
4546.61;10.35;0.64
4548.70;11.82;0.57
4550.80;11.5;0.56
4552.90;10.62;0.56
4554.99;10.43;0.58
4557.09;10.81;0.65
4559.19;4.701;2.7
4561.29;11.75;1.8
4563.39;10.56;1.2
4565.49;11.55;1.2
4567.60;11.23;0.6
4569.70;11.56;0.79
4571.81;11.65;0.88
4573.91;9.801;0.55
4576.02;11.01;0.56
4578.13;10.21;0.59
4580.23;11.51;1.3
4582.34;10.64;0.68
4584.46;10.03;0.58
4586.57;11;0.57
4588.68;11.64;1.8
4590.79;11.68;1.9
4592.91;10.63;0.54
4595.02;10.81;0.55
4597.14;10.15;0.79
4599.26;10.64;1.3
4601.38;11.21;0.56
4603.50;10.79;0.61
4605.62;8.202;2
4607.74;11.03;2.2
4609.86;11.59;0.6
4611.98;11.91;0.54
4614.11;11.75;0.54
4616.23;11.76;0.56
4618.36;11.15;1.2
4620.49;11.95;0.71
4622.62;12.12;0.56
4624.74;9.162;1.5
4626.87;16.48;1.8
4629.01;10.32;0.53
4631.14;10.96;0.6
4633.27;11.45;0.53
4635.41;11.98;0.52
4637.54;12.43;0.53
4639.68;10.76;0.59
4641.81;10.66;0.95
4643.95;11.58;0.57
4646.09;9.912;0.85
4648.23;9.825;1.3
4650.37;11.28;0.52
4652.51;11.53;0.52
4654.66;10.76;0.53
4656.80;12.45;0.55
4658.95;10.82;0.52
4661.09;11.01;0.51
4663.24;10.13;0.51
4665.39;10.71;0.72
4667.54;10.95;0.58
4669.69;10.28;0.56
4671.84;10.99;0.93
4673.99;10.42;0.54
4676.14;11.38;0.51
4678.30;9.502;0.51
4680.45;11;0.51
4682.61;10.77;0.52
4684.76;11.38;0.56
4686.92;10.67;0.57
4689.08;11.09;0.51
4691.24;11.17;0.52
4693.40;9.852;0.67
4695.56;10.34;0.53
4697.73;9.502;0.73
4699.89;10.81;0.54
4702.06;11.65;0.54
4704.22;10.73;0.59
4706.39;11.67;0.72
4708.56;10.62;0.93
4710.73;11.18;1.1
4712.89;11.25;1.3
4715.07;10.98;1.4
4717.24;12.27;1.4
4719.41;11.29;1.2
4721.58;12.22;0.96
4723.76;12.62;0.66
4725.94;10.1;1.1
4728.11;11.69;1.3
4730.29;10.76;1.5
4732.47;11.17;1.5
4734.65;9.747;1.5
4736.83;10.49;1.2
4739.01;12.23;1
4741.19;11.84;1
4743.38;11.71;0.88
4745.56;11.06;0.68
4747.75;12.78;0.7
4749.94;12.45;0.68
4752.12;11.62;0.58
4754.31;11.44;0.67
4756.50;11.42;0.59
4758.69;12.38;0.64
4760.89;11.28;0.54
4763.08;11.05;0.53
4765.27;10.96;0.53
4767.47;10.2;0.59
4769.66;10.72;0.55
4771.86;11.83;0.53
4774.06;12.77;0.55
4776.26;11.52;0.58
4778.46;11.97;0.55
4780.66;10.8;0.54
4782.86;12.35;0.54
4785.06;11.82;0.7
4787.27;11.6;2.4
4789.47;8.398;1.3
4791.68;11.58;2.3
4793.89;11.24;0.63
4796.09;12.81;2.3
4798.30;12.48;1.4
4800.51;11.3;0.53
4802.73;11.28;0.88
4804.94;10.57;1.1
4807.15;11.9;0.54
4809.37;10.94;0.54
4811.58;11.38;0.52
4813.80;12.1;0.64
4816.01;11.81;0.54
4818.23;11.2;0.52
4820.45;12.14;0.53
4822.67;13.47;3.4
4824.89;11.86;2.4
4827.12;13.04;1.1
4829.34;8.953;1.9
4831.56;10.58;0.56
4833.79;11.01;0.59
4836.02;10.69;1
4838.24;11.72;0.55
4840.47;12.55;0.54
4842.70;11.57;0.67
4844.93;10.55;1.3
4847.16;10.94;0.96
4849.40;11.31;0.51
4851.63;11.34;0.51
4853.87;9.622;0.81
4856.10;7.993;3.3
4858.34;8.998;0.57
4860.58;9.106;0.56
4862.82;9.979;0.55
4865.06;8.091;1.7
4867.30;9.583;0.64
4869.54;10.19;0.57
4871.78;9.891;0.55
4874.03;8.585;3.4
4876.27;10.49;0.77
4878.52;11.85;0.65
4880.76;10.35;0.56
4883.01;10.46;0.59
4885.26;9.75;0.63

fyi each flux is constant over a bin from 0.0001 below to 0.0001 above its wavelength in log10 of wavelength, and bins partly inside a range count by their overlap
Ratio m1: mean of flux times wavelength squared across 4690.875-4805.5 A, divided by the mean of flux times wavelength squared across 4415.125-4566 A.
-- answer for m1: 1.2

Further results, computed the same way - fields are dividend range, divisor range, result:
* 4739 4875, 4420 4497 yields 1.24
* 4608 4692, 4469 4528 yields 1.10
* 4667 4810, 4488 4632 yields 1.12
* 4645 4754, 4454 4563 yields 1.14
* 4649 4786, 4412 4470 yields 1.23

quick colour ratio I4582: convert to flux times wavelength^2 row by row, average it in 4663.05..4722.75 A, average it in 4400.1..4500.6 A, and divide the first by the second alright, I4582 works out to 1.17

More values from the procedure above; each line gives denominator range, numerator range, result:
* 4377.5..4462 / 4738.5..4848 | 1.37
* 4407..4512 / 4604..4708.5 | 1.14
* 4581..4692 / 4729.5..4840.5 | 1.11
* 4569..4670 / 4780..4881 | 1.08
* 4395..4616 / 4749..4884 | 1.20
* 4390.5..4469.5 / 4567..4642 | 1.19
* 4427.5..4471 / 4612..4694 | 1.16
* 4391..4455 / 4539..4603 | 1.13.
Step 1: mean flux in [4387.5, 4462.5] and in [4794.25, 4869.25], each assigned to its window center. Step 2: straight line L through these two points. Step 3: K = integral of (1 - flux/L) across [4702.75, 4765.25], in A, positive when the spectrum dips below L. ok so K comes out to -3.87 A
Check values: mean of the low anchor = 10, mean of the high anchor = 11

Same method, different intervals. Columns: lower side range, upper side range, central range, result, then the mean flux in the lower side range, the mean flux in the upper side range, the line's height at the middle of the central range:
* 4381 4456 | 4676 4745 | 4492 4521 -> -2.4 A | 9.91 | 11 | 10.3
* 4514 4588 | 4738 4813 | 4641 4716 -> 2.0 A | 10.6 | 11.5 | 11.1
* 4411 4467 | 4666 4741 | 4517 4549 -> 0.2 A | 10.3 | 11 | 10.5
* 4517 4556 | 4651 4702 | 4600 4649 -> -2.6 A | 10.6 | 10.8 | 10.7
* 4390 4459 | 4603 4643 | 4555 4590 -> 1.5 A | 10.1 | 11.4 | 11.1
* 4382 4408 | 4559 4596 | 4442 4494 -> -3.8 A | 9.16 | 10.8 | 9.82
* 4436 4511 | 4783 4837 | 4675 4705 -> 1.2 A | 10.7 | 11.4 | 11.2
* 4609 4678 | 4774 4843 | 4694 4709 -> 0.8 A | 11.2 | 11.5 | 11.3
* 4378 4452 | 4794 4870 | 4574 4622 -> -2.9 A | 9.83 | 11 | 10.3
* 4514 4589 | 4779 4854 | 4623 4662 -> -1.5 A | 10.6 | 11.4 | 10.9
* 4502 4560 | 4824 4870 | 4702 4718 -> -1.1 A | 10.6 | 10.5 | 10.5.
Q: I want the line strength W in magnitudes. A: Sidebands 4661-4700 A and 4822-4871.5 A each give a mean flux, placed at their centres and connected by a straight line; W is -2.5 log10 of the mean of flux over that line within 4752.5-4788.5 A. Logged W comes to -0.09 mag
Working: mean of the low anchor 10.6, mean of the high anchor 10.6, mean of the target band 11.5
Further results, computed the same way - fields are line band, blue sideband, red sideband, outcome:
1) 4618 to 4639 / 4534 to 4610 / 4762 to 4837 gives -0.093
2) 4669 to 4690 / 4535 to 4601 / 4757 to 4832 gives 0.031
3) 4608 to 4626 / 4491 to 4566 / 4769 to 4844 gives -0.054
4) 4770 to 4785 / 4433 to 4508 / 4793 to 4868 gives -0.082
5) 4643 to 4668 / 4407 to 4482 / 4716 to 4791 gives 0.019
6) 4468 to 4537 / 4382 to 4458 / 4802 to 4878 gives -0.073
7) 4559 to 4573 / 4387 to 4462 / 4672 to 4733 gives -0.026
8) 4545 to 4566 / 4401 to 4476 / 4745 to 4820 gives 0.033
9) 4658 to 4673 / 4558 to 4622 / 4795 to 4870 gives 0.017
